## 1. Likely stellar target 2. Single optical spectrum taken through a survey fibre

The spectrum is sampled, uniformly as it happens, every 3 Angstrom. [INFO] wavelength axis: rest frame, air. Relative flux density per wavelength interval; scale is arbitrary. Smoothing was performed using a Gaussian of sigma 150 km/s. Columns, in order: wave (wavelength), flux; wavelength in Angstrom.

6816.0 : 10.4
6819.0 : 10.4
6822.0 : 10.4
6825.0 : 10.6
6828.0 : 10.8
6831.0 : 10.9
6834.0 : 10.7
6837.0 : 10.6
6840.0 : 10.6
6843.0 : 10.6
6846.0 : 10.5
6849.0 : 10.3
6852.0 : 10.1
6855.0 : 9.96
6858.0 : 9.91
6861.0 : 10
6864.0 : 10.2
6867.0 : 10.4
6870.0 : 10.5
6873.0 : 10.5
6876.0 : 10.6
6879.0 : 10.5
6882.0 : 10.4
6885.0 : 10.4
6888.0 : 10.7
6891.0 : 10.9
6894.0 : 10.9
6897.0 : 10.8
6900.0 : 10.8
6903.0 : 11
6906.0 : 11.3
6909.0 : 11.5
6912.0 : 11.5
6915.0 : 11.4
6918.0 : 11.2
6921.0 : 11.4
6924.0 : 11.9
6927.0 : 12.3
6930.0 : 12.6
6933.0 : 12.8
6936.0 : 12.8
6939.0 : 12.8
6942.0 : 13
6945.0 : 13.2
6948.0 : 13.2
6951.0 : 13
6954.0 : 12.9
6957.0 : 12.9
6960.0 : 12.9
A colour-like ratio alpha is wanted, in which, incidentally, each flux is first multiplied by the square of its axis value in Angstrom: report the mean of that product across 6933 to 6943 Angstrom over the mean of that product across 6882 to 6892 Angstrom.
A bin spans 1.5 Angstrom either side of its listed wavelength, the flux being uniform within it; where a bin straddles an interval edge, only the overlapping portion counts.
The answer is 1.2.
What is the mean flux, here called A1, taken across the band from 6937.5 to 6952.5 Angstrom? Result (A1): 13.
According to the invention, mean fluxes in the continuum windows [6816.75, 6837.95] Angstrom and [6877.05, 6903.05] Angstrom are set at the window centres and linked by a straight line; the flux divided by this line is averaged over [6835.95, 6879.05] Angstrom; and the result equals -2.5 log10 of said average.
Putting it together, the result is 0.03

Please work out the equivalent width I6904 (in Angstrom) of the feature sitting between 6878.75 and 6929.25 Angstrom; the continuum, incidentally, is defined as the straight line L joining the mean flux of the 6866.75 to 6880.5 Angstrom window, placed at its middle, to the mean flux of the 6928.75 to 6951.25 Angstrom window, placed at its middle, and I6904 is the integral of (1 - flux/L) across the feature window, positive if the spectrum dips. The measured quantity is 2.0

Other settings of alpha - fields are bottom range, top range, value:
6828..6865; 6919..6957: 1.25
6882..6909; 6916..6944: 1.14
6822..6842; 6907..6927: 1.11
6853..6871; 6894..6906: 1.09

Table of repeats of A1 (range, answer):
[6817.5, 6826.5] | 10.5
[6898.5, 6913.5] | 11.2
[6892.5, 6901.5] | 10.8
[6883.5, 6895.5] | 10.7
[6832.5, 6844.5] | 10.6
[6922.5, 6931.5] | 12.3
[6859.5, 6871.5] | 10.3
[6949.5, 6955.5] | 13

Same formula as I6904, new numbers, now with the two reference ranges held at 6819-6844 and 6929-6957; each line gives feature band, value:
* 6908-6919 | 0.8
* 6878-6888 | 1.0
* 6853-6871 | 1.8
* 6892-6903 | 1.0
